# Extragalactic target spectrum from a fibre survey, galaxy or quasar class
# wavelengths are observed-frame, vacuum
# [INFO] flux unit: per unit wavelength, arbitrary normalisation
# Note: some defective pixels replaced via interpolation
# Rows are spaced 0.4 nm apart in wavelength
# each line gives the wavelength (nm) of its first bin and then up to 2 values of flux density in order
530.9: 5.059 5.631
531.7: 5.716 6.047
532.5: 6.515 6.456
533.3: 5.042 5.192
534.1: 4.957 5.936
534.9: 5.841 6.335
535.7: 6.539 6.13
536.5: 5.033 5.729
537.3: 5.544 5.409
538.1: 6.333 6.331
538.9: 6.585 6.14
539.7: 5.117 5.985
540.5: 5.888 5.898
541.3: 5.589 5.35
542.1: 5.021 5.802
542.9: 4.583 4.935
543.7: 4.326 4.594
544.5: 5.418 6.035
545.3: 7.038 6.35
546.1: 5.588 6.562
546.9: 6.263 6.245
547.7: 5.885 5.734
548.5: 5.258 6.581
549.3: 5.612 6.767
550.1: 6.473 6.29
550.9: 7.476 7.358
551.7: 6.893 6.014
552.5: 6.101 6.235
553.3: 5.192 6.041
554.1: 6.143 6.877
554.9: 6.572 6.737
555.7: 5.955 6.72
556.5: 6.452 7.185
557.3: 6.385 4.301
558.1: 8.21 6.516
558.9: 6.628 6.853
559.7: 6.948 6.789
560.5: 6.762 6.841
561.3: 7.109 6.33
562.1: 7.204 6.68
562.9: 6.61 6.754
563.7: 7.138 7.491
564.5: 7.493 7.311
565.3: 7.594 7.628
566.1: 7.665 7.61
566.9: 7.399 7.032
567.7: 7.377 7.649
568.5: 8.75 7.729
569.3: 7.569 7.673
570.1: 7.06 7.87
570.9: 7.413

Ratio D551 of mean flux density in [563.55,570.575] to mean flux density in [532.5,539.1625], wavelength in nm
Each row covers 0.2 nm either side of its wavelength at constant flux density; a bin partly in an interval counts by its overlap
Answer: 1.29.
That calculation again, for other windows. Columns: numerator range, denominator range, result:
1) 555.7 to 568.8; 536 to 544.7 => 1.27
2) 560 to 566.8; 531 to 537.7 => 1.24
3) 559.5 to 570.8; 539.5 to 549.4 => 1.29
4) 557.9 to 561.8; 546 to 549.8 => 1.14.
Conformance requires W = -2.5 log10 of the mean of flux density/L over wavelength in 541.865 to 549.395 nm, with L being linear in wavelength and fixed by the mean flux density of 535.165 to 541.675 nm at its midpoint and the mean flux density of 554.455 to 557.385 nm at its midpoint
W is 0.09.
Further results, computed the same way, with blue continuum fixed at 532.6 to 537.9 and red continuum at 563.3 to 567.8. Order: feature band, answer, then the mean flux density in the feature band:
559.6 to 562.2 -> 0.05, 6.84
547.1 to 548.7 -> 0.11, 5.78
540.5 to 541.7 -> 0.06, 5.7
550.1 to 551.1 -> -0.04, 6.8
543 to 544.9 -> 0.25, 4.93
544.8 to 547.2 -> 0.00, 6.31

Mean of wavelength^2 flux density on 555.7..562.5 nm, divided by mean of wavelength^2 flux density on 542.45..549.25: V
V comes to 1.23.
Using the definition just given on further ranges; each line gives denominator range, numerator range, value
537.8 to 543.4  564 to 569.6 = 1.47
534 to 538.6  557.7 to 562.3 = 1.27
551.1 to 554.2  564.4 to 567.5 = 1.25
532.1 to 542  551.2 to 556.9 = 1.17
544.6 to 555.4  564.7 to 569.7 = 1.29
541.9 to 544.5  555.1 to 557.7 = 1.36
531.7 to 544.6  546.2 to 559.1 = 1.19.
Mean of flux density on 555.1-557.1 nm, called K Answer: 6.61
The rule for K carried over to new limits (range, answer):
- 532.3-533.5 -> 6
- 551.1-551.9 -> 7.13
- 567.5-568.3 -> 7.51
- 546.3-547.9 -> 6.24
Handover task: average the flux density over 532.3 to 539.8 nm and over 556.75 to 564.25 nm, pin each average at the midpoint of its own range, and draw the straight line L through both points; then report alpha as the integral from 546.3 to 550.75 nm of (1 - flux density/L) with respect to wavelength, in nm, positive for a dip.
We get 0.11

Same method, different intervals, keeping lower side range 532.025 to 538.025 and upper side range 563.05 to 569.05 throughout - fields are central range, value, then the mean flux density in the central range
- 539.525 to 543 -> 0.36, 5.5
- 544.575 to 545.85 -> -0.01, 6.38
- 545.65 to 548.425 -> 0.18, 6.04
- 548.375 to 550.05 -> 0.11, 6.13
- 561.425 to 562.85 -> 0.11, 6.74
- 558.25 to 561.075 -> 0.14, 6.79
